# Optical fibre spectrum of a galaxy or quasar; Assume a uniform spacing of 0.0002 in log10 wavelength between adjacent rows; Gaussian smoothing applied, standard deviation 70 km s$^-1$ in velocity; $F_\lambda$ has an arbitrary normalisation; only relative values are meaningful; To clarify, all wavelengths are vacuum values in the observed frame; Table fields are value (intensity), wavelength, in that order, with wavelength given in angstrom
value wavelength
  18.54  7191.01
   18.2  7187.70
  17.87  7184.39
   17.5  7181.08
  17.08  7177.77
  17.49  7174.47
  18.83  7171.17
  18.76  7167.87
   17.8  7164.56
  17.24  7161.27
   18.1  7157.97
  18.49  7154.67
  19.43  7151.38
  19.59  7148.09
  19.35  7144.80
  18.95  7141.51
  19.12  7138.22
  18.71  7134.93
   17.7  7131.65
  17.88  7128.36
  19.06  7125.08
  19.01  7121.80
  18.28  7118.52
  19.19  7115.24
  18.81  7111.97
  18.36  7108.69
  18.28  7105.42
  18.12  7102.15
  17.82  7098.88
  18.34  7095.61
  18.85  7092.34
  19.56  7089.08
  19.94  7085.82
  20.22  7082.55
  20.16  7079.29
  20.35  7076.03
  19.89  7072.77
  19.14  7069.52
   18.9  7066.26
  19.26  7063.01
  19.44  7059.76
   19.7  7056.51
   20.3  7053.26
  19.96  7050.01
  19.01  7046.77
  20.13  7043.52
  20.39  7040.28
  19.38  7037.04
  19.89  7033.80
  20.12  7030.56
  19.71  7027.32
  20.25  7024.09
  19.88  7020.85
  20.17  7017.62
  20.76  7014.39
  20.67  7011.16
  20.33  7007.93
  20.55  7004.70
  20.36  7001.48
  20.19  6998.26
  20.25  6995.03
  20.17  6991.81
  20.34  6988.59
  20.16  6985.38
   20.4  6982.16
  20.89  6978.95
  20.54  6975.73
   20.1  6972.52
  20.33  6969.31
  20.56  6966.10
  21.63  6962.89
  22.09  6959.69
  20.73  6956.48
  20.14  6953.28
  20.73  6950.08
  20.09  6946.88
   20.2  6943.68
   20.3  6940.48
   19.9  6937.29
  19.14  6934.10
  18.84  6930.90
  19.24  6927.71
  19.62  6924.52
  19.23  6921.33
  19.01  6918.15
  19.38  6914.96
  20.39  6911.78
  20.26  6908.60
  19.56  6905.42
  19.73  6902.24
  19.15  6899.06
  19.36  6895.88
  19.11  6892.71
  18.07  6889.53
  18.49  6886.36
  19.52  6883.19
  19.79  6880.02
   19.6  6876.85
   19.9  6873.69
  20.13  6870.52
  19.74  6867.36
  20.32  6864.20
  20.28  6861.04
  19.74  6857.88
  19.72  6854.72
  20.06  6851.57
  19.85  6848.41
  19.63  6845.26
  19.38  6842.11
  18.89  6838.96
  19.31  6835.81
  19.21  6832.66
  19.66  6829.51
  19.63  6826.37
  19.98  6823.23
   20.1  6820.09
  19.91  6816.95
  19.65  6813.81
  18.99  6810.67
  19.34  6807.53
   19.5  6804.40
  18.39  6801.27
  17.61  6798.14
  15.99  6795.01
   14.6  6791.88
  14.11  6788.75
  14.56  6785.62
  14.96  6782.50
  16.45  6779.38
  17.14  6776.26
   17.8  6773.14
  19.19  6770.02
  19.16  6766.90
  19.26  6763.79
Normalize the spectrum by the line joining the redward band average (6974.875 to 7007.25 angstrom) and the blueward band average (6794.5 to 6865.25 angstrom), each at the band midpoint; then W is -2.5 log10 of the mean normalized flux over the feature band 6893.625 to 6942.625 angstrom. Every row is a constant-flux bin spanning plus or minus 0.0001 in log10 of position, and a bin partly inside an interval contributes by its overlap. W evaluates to 0.022 mag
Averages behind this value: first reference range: 19.4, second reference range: 20.4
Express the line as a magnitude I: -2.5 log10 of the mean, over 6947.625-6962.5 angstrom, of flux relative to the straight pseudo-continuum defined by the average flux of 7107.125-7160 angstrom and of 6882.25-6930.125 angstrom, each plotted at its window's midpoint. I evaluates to -0.09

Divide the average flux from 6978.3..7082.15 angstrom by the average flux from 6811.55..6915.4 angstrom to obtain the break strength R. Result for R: 1.02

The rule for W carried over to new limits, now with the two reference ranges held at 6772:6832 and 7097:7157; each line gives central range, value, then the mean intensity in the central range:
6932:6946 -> -0.095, 19.9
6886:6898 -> -0.043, 18.8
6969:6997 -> -0.115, 20.3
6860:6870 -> -0.121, 20.1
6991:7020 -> -0.113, 20.4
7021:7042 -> -0.087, 20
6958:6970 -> -0.163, 21.2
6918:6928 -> -0.068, 19.3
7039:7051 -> -0.079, 19.9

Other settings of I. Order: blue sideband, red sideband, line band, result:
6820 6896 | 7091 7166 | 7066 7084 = -0.061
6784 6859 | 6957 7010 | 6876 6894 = 0.019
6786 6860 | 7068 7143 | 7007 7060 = -0.062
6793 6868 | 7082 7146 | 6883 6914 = -0.009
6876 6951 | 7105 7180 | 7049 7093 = -0.050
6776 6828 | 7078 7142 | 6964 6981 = -0.122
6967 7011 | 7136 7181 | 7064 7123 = 0.007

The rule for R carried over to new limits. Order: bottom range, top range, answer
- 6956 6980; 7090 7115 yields 0.88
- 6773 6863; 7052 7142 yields 1.03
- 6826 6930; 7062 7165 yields 0.97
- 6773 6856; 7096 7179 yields 1.01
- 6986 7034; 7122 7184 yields 0.91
